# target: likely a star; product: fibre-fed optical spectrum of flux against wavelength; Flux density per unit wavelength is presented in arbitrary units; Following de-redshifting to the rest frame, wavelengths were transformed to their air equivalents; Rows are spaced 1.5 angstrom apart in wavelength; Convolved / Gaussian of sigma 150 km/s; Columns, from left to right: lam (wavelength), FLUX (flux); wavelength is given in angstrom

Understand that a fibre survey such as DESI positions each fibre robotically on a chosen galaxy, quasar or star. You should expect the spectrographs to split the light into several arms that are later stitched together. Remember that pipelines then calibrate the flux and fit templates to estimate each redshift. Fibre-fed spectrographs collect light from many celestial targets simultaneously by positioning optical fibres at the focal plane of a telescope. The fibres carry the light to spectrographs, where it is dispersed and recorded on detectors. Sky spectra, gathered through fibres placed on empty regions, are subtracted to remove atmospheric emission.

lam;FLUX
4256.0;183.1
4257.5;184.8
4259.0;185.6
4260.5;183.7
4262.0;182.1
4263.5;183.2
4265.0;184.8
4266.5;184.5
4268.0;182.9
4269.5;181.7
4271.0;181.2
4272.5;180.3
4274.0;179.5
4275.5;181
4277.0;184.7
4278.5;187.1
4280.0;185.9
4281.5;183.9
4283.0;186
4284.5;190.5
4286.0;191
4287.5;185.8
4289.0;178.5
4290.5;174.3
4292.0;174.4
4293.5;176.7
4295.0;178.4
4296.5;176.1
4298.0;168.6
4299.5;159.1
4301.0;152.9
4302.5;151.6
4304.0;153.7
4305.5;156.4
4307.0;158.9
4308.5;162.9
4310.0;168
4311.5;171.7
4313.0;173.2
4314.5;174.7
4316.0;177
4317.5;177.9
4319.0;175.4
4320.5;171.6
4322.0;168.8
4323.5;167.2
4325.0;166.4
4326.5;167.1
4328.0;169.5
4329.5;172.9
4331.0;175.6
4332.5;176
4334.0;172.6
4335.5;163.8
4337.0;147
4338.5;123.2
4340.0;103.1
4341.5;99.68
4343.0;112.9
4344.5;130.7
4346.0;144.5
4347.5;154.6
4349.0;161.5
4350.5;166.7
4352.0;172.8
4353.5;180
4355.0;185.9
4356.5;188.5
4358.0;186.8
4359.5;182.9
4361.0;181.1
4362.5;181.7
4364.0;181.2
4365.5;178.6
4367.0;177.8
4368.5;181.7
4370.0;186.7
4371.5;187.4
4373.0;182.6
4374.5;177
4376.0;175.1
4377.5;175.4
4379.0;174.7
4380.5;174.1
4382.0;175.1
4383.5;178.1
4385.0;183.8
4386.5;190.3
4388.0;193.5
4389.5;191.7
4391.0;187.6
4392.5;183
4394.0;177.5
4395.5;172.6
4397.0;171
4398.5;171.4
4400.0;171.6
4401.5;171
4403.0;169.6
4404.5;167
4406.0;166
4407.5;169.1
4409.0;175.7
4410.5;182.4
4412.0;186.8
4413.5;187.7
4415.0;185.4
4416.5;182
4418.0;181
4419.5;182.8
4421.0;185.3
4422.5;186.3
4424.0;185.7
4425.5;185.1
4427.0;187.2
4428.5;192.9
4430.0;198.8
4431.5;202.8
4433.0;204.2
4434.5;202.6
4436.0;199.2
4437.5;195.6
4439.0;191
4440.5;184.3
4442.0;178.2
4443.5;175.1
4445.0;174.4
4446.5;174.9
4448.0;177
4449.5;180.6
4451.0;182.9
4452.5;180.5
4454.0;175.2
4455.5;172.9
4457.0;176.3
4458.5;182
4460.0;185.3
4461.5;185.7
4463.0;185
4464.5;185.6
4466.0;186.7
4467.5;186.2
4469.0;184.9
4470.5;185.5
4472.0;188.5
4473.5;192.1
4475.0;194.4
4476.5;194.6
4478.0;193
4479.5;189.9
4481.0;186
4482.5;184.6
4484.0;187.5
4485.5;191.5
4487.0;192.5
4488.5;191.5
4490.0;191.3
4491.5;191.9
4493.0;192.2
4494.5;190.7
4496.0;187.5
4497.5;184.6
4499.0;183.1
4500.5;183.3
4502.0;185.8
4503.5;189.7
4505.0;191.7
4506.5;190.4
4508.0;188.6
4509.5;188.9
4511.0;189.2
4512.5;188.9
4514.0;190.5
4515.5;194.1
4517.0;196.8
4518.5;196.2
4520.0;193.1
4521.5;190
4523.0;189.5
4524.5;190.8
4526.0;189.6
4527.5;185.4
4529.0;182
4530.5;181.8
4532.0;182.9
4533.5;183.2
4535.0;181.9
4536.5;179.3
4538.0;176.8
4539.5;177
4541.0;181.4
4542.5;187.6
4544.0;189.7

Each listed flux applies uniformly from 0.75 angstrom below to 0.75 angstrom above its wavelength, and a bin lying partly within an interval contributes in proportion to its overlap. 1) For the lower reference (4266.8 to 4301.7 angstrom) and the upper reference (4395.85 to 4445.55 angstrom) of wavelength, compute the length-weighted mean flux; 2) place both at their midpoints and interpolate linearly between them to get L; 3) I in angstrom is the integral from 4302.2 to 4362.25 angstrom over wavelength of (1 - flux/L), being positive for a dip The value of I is 6.00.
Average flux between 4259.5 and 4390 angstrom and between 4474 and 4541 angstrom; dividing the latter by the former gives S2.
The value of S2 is 1.1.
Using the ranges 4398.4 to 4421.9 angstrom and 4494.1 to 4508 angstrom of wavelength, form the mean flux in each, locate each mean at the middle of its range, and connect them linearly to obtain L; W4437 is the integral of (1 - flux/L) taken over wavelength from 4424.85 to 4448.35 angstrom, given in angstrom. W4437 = -1.2 angstrom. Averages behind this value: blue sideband 177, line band 189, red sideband 187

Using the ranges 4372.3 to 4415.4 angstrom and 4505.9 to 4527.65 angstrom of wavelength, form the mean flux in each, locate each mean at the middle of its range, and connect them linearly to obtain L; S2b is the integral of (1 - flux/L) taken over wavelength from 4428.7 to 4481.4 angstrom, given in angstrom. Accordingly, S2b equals -0.6 angstrom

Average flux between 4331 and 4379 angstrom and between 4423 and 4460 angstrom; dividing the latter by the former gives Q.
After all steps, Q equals 1.1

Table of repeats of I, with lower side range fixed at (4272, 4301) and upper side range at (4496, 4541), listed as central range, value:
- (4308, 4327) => 1.0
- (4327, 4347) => 3.9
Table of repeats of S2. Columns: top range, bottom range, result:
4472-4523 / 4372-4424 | 1.06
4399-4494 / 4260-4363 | 1.09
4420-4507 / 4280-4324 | 1.09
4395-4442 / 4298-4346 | 1.16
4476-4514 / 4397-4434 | 1.04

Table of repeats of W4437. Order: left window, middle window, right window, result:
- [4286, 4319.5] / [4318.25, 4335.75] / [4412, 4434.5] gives 0.3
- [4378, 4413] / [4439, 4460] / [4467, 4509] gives 0.6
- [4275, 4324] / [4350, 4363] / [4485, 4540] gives -0.3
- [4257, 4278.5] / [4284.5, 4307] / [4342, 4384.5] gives 1.2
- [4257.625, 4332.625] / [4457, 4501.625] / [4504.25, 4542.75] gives -0.7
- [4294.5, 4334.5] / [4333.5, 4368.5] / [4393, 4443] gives 2.7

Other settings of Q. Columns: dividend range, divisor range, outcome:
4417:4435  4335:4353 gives 1.36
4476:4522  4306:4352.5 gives 1.20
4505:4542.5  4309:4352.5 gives 1.18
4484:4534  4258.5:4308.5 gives 1.07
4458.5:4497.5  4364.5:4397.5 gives 1.04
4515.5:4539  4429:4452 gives 0.99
